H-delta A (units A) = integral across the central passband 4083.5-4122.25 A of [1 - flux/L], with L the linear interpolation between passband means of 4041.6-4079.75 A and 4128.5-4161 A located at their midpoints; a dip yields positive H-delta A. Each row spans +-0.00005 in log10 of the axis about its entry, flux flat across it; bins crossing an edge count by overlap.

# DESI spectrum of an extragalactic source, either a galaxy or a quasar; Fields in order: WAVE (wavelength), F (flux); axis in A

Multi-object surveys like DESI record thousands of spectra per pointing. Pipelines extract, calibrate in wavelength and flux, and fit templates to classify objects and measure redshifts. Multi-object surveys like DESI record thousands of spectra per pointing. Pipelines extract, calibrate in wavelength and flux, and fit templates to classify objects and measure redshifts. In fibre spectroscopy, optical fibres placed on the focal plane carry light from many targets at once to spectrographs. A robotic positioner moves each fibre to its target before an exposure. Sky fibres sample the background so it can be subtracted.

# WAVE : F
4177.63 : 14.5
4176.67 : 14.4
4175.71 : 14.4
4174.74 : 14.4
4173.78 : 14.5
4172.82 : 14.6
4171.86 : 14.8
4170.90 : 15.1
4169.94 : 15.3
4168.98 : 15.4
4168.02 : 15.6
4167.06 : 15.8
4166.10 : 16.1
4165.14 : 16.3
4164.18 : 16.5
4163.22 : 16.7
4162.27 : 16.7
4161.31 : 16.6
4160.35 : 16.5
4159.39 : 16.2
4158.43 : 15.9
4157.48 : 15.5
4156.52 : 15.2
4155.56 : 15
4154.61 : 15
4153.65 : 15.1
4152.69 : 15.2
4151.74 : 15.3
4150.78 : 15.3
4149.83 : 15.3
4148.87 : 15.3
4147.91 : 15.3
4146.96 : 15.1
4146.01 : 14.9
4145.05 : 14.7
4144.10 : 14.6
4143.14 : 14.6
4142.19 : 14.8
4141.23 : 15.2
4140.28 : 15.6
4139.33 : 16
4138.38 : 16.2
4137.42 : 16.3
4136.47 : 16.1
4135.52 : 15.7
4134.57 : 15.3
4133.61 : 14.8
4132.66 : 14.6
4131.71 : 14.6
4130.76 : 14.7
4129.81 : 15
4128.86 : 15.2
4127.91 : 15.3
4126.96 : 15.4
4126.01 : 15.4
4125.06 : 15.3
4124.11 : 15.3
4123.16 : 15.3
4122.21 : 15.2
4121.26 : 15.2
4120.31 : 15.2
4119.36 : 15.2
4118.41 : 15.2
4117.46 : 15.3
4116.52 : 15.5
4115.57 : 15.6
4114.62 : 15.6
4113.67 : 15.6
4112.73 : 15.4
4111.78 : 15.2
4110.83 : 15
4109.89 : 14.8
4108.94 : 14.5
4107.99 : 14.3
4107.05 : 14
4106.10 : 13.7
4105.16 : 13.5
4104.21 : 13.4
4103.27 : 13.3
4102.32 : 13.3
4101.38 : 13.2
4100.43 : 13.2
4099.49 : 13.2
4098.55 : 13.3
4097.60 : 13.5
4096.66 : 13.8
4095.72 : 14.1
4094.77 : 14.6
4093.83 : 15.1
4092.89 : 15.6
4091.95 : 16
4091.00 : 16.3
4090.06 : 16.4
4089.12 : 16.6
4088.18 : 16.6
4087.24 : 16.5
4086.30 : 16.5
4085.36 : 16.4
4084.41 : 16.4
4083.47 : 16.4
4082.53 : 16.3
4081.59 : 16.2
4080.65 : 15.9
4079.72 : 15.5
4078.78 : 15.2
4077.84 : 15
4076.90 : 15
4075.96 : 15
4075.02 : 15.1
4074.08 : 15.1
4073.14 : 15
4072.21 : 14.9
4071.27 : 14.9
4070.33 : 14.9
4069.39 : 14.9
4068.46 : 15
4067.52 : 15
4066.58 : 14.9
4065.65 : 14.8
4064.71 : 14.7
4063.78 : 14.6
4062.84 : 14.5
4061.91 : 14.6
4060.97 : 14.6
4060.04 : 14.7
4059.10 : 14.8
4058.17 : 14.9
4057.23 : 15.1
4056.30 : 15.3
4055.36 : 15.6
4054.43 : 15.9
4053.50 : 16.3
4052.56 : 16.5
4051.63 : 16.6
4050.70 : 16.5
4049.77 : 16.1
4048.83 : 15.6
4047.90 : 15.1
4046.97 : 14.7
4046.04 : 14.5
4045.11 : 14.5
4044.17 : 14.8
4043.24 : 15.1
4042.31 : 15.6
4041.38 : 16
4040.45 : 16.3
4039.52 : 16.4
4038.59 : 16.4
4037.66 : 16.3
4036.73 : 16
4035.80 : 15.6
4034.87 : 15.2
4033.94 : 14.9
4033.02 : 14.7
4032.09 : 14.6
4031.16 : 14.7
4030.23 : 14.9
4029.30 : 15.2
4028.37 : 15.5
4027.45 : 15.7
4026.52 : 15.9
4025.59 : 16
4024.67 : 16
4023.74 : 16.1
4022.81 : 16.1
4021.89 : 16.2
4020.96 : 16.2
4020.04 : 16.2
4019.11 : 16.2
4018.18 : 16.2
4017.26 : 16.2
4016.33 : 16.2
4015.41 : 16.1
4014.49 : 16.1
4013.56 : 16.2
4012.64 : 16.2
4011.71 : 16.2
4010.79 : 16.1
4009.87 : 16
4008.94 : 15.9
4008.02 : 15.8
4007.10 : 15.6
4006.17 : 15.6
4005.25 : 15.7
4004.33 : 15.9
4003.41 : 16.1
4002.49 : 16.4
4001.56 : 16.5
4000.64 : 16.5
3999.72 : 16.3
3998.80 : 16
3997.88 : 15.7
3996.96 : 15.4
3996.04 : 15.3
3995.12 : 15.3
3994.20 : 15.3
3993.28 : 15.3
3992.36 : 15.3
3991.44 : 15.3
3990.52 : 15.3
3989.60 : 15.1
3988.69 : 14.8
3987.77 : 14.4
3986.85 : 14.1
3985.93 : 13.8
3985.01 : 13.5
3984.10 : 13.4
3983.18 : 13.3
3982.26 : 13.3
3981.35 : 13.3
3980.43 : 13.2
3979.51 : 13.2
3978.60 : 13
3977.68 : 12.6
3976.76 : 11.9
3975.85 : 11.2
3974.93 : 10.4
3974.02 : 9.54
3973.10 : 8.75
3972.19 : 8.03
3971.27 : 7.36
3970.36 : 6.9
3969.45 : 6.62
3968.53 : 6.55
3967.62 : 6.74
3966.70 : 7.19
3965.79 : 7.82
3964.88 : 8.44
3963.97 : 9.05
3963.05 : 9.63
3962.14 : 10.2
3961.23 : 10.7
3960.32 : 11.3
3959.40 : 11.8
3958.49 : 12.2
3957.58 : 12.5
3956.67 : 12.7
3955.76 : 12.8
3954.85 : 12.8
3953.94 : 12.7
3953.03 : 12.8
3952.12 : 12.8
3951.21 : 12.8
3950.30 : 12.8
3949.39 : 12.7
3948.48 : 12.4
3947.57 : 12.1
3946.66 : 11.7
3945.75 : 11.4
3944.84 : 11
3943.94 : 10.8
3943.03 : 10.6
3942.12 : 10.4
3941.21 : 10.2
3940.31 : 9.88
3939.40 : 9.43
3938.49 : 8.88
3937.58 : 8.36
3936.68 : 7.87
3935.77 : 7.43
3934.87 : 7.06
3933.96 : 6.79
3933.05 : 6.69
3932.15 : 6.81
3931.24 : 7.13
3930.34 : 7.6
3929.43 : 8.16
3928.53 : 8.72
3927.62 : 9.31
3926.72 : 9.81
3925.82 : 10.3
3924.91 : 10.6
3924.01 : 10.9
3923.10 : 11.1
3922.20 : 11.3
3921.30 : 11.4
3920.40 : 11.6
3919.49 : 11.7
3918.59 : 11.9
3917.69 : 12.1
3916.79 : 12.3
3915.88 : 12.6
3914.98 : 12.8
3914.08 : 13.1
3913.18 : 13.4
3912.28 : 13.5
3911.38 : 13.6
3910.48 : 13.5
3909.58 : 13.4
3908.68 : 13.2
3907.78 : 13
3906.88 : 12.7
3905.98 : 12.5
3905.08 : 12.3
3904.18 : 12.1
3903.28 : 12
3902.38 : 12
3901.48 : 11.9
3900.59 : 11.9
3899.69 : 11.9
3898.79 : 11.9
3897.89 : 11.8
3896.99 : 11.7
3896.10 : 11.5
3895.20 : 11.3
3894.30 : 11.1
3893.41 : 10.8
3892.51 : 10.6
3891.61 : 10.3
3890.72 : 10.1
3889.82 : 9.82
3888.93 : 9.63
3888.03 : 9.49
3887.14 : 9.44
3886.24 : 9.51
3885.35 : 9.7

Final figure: 0.8 A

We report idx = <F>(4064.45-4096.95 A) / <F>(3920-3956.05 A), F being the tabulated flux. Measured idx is 1.51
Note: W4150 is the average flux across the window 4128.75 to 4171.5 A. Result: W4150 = 15.5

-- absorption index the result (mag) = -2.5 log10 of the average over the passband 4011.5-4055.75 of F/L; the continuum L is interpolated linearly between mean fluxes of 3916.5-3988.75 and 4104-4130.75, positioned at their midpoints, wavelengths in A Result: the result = -0.23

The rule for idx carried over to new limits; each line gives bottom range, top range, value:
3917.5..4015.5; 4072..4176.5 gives 1.27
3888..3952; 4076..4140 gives 1.38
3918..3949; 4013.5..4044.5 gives 1.61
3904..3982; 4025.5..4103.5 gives 1.42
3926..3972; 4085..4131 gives 1.52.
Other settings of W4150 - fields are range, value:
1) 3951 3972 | 10.1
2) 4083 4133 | 15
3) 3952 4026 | 13.5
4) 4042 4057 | 15.5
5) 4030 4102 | 15.3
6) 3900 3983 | 10.8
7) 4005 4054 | 15.8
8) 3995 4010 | 15.9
